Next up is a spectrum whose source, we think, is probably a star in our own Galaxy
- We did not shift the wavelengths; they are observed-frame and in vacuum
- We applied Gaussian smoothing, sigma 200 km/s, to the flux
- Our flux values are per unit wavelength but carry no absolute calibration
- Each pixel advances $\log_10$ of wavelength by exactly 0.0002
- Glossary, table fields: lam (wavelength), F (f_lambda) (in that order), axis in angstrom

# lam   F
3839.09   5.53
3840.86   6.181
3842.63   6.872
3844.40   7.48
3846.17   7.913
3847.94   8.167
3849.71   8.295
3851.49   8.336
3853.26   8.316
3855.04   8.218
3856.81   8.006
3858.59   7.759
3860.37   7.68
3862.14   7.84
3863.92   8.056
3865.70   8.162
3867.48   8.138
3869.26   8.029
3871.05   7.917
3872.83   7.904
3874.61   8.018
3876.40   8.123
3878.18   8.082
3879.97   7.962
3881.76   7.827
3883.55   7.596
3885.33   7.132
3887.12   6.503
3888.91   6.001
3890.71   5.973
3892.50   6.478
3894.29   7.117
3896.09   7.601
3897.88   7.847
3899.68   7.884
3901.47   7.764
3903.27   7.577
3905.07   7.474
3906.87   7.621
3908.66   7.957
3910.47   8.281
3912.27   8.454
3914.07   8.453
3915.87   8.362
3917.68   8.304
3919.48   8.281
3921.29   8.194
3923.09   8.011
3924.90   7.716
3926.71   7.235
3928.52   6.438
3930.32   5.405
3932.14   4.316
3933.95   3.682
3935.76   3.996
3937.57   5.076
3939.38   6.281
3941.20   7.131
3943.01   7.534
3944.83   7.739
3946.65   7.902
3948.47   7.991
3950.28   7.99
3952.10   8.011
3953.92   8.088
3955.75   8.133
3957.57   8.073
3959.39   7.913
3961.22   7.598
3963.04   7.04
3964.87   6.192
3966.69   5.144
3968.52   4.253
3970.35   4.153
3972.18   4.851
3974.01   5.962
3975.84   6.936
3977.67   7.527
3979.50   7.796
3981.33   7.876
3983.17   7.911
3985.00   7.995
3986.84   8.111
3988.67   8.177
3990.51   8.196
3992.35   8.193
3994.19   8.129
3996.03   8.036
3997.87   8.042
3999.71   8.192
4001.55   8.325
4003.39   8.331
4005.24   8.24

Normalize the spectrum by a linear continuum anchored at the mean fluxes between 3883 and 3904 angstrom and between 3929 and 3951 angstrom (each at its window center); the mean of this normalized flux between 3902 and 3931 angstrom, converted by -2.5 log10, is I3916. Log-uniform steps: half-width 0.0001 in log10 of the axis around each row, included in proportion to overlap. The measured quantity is -0.16 mag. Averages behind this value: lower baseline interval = 7.11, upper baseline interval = 6.25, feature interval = 7.75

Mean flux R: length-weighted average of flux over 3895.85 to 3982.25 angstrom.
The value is 7.08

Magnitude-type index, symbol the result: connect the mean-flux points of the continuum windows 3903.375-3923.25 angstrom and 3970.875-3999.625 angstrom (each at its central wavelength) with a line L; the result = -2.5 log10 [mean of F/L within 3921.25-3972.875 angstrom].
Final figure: 0.188 mag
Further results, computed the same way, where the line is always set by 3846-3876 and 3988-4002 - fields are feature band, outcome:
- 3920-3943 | 0.288 mag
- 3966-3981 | 0.346 mag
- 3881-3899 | 0.153 mag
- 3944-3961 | 0.021 mag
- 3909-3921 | -0.031 mag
